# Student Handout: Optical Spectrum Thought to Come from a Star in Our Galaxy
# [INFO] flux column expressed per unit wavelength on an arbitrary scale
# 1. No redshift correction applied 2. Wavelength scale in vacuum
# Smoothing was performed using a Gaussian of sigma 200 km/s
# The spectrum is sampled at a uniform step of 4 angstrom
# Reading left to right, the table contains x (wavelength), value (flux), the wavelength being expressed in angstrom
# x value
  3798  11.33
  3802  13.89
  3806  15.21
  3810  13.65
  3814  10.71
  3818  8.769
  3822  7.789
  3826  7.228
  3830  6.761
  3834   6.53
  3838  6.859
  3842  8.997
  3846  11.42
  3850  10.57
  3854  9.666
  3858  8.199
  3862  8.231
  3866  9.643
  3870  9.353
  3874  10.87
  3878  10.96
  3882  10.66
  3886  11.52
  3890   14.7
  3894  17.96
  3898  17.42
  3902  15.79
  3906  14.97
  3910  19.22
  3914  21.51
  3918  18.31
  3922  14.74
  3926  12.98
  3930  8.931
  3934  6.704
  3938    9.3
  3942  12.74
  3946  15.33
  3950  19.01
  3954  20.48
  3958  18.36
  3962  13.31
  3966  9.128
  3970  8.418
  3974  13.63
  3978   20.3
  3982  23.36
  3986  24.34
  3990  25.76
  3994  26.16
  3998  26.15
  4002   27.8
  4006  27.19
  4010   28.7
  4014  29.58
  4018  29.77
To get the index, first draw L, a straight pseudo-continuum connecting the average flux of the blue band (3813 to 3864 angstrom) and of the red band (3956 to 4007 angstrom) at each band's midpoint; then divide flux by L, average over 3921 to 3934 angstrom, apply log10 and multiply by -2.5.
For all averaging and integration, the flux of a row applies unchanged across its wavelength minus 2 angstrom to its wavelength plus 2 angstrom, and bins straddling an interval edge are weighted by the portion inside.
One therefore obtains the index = 0.37 mag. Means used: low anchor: 8.55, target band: 11.2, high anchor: 20.2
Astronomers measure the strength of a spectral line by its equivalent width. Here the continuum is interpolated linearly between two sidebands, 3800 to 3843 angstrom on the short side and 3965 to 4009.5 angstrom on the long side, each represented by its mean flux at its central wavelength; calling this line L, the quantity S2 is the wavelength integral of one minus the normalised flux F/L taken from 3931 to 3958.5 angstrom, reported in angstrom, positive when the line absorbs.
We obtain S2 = 6.7 angstrom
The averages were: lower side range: 9.69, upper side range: 21.6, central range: 14.1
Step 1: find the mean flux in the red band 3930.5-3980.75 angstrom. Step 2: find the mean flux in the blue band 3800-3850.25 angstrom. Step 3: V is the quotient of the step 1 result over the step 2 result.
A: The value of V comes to 1.41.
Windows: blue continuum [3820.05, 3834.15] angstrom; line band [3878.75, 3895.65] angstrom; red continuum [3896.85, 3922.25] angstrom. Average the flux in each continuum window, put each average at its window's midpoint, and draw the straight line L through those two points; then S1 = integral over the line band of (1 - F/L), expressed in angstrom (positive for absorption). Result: 1.6 angstrom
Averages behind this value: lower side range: 7.15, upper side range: 17.6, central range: 13.4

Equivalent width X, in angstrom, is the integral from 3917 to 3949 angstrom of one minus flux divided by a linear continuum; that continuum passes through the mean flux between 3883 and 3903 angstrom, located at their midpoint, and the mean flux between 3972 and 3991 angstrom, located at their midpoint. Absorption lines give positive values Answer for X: 9.8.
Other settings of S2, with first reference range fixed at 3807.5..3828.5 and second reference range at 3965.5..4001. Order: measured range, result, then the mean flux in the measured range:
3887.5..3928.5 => -3.0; 16.6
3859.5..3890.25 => 6.8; 10.5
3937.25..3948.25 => 3.0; 13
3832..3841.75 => 3.4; 7.11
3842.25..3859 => 2.6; 9.97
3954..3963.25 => 0.8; 17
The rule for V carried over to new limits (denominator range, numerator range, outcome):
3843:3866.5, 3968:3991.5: 2.00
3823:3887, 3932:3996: 1.82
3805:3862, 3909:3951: 1.53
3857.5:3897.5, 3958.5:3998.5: 1.62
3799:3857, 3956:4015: 2.17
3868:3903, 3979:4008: 1.95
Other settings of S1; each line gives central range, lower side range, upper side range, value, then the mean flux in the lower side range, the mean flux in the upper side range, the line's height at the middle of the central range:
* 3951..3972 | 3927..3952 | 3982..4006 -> 3.5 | 12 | 25.9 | 17.6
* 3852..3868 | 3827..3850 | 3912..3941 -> 0.9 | 8.29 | 13.2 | 9.49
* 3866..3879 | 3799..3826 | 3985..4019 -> 4.9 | 11.3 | 27.3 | 16.4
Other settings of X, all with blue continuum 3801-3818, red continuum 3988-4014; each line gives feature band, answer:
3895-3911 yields 2.5 angstrom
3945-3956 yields 2.3 angstrom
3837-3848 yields 4.3 angstrom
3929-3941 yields 7.3 angstrom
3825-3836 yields 5.8 angstrom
